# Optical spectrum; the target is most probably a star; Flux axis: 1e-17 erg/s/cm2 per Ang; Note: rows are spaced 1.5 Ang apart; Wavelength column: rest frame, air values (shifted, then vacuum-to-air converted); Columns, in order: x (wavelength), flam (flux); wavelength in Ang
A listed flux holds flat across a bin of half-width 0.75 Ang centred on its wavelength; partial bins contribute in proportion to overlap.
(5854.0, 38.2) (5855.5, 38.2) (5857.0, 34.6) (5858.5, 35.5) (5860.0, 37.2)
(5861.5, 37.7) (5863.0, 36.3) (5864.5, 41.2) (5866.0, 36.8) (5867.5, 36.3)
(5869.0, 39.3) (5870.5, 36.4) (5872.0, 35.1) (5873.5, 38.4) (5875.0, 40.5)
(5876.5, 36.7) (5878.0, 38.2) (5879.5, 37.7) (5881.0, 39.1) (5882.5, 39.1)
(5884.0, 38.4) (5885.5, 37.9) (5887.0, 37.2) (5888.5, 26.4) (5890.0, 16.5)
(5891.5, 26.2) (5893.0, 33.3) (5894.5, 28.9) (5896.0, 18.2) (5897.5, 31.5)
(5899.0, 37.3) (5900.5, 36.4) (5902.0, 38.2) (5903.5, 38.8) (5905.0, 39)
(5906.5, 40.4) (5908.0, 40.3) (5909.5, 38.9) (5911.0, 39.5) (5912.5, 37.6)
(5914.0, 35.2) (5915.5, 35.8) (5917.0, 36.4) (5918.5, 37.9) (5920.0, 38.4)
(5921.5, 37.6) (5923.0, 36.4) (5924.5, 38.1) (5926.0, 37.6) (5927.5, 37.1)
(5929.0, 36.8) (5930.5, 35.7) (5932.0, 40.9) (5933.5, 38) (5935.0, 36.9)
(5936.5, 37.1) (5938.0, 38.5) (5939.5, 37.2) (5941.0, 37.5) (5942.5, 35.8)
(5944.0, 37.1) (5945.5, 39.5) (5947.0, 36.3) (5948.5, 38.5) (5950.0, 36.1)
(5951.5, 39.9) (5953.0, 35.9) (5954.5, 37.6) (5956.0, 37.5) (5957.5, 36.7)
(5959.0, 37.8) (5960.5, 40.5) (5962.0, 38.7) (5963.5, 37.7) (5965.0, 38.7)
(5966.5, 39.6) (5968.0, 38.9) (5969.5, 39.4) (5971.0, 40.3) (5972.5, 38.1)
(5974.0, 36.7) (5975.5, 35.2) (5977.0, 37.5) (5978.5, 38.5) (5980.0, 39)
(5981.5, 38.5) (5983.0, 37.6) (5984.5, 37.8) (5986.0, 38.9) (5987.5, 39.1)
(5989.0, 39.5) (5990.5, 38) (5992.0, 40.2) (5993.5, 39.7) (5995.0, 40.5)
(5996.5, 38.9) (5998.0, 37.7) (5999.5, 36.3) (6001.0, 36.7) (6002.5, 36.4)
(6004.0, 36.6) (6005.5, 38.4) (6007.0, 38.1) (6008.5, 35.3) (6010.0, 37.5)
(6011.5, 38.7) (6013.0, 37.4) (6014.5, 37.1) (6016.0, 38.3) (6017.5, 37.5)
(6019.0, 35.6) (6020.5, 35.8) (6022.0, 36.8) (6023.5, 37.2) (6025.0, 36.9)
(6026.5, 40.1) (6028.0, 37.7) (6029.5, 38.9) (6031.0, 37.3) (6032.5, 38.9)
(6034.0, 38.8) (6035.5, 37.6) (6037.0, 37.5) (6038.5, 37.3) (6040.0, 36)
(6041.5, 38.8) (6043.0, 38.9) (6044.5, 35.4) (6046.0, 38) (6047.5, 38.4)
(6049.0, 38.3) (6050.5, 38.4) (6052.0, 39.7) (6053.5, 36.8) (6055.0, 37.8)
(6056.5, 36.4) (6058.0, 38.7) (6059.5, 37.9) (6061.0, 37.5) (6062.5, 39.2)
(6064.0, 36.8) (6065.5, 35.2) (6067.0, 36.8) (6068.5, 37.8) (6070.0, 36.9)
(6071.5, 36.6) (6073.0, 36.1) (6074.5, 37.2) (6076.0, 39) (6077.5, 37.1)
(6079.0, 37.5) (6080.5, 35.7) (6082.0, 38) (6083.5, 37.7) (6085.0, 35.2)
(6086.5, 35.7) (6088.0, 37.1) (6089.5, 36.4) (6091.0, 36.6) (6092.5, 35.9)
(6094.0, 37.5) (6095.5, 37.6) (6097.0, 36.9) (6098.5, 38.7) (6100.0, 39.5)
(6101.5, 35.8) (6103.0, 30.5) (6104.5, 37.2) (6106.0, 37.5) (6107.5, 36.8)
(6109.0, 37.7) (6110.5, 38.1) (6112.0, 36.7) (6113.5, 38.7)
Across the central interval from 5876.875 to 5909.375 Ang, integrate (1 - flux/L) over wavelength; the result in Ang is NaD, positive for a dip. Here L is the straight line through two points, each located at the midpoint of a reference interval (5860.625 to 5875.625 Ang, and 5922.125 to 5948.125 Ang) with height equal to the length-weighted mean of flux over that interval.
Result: 2.85 Ang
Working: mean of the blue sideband 37.8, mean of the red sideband 37.5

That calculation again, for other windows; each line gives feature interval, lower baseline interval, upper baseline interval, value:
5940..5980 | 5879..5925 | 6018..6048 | -1.8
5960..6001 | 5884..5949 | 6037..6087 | -2.3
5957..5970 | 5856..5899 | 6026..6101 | -1.0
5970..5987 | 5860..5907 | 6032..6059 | -0.6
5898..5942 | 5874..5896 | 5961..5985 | -2.9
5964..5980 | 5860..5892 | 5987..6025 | -0.5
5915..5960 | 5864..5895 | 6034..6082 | -1.9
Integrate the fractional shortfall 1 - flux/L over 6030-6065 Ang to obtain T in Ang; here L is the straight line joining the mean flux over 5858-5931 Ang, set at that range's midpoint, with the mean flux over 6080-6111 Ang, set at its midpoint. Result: -1.19 Ang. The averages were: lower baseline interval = 36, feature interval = 37.8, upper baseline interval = 36.8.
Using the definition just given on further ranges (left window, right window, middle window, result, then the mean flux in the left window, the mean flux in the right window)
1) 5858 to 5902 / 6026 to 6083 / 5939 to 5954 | -0.6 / 34.9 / 37.6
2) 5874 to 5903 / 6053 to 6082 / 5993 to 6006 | -0.7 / 33.6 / 37.2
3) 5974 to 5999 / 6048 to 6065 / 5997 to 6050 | 0.9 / 38.5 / 37.9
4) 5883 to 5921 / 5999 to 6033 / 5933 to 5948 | -0.8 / 34.6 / 37.4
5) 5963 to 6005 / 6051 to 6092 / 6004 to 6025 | 0.4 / 38.3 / 37.2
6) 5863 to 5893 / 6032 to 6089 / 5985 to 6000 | -0.9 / 35.6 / 37.4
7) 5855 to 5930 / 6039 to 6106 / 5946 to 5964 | -0.7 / 36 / 37.2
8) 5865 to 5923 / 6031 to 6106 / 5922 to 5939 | -0.7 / 35.7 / 37.3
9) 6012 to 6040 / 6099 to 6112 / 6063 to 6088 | 0.1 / 37.6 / 36.7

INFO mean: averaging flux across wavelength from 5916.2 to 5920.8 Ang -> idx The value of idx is 37.5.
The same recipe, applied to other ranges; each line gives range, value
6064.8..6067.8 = 36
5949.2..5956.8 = 37.4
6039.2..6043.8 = 37.9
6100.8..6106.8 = 35.3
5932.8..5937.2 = 37.3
